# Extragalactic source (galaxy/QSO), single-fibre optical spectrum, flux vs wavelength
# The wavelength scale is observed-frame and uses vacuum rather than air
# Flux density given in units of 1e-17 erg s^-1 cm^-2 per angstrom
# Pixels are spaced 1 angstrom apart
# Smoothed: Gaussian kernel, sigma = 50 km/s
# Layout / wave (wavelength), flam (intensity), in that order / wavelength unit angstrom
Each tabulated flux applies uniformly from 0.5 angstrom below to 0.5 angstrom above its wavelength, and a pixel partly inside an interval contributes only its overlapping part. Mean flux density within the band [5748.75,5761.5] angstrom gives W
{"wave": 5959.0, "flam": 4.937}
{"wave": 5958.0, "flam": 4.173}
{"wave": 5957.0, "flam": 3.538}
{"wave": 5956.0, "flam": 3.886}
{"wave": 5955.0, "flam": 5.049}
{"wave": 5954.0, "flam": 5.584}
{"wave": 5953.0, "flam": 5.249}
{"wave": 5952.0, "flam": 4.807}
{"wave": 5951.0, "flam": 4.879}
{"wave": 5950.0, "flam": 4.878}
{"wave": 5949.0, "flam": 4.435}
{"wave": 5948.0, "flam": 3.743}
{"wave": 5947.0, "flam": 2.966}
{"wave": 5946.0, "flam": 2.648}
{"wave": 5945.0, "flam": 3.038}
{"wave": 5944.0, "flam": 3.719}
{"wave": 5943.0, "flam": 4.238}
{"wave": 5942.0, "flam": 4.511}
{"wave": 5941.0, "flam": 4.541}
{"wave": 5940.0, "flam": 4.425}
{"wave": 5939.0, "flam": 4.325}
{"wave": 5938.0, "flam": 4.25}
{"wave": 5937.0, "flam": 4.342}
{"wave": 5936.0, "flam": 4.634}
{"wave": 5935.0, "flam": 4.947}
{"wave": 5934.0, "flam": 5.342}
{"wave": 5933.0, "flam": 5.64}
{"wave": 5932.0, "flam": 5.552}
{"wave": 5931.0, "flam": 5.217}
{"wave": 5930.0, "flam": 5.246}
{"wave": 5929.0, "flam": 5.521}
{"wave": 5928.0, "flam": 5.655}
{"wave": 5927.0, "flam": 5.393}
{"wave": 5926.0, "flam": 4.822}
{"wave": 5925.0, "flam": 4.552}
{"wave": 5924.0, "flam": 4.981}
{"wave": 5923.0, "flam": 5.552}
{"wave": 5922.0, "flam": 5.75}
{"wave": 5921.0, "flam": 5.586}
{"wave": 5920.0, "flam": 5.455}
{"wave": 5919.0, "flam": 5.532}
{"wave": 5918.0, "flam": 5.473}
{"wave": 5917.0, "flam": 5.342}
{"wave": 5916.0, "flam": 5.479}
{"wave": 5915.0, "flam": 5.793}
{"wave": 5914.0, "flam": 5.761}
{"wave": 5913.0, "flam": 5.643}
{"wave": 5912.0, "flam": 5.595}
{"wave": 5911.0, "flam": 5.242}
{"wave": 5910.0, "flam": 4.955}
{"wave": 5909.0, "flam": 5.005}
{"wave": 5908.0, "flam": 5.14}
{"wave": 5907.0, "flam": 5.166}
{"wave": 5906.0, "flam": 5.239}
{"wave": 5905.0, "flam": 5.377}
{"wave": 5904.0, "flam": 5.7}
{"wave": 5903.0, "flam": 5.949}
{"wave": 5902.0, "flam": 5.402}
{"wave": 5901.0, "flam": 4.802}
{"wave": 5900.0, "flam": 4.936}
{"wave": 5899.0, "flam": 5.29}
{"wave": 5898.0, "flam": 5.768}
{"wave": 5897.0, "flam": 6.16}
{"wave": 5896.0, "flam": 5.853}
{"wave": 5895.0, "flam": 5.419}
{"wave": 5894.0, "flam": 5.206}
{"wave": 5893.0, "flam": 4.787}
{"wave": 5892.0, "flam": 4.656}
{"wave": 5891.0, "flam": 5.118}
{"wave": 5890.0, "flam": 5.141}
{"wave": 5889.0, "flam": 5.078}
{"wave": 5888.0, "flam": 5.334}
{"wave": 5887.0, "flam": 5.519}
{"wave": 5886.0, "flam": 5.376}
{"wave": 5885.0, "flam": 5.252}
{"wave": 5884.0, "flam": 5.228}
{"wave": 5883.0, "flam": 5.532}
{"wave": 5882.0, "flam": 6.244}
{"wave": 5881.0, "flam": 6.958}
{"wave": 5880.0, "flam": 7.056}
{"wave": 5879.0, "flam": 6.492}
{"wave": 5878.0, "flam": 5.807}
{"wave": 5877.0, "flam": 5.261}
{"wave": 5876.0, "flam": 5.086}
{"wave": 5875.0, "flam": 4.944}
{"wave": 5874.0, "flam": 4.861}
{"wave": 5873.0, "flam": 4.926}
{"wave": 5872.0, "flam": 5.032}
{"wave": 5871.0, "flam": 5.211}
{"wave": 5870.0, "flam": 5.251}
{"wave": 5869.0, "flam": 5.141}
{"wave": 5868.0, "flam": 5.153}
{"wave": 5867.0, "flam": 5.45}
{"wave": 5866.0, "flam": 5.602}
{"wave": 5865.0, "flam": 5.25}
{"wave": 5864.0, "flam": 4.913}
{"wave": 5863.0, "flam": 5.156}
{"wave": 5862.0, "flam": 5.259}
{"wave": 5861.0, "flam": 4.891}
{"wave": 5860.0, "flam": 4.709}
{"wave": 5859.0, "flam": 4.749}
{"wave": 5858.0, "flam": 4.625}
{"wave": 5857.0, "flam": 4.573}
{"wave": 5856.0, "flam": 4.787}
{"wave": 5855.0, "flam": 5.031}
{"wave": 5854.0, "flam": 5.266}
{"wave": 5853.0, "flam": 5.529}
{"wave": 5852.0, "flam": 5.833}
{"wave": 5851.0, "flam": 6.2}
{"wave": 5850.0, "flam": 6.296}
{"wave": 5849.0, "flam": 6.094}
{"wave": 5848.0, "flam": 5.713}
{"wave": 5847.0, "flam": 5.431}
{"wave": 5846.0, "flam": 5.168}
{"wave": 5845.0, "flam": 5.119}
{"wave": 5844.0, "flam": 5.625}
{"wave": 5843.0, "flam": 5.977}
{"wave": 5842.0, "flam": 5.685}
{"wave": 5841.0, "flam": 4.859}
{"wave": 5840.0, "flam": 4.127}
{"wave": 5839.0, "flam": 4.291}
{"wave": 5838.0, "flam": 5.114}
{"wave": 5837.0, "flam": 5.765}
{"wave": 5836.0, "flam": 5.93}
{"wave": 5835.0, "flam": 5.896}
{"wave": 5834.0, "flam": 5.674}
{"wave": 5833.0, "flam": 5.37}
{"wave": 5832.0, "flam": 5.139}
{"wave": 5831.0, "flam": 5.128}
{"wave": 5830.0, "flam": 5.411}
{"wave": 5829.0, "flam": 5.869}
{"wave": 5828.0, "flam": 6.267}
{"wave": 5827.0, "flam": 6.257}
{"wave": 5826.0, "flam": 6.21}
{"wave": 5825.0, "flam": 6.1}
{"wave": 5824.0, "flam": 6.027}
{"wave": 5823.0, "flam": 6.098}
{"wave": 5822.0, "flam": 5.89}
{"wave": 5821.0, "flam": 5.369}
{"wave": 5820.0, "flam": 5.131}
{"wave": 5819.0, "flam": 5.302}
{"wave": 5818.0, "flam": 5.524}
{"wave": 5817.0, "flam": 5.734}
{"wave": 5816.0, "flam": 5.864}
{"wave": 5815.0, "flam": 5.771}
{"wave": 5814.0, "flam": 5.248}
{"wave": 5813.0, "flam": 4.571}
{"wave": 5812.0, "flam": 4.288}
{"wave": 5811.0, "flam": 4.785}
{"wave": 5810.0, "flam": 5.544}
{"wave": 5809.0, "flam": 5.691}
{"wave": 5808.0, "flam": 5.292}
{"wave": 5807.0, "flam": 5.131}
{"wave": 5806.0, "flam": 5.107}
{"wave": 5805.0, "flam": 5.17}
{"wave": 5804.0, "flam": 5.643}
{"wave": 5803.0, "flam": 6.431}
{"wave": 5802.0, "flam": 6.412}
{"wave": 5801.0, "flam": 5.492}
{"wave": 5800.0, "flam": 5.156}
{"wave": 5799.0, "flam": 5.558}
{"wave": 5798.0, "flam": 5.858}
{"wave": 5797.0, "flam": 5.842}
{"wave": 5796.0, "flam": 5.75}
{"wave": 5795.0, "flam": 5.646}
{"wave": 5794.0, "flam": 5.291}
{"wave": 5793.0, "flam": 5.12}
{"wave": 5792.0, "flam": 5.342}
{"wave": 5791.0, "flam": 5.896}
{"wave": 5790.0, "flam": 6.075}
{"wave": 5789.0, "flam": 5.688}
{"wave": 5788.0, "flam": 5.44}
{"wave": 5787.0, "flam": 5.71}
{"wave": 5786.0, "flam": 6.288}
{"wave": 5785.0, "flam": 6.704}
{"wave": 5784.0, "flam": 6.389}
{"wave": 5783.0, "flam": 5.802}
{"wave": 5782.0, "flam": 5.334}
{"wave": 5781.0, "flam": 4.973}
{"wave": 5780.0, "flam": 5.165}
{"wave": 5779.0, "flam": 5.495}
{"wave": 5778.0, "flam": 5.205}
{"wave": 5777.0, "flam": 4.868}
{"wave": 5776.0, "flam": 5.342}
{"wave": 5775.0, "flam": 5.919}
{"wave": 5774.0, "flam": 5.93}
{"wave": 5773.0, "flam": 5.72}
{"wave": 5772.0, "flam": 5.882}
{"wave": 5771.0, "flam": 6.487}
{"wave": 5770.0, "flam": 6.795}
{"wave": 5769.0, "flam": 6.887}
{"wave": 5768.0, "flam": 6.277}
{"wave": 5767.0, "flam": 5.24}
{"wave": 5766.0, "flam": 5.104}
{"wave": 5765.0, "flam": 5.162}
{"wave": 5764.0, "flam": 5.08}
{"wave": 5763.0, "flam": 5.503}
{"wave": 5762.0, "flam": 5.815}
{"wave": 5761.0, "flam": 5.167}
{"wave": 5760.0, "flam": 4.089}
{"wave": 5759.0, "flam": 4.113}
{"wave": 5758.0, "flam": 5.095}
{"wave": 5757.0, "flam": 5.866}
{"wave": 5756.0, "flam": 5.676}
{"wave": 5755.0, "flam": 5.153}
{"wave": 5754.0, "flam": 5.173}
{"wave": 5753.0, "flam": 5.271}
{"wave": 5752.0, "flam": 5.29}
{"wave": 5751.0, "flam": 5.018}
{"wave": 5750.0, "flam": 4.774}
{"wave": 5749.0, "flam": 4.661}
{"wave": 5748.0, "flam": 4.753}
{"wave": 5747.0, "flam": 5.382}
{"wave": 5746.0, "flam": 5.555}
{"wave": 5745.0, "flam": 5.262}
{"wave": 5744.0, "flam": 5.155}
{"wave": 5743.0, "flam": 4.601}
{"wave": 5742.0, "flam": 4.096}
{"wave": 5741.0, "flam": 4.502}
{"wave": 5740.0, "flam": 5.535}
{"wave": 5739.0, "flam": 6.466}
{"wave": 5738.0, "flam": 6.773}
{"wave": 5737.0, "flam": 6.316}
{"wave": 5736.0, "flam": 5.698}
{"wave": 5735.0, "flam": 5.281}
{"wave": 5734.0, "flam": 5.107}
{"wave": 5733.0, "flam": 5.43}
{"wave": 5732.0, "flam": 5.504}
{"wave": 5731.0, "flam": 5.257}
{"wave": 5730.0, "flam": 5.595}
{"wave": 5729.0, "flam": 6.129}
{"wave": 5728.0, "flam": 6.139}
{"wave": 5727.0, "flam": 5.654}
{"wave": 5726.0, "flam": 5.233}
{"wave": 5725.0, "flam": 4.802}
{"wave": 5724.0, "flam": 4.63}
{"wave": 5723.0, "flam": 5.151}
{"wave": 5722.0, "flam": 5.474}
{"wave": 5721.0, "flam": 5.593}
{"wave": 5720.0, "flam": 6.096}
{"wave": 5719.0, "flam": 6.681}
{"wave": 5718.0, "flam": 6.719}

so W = 5.03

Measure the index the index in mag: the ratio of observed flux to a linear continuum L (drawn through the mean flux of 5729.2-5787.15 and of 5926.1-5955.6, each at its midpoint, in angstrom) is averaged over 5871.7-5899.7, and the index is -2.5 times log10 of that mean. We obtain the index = -0.12 mag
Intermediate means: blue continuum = 5.46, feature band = 5.48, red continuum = 4.65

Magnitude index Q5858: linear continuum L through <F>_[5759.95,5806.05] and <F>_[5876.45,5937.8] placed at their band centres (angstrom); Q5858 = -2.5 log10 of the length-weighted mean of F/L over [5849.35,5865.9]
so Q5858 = 0.06 mag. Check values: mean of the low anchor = 5.66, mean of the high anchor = 5.41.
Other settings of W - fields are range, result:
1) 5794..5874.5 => 5.41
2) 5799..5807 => 5.59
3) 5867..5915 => 5.41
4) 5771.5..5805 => 5.67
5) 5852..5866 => 5.03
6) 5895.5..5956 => 5.03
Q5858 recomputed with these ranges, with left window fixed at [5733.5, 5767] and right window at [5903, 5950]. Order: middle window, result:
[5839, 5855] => -0.08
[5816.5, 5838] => -0.12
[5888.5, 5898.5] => -0.07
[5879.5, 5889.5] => -0.15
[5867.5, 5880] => -0.06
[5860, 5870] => -0.03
